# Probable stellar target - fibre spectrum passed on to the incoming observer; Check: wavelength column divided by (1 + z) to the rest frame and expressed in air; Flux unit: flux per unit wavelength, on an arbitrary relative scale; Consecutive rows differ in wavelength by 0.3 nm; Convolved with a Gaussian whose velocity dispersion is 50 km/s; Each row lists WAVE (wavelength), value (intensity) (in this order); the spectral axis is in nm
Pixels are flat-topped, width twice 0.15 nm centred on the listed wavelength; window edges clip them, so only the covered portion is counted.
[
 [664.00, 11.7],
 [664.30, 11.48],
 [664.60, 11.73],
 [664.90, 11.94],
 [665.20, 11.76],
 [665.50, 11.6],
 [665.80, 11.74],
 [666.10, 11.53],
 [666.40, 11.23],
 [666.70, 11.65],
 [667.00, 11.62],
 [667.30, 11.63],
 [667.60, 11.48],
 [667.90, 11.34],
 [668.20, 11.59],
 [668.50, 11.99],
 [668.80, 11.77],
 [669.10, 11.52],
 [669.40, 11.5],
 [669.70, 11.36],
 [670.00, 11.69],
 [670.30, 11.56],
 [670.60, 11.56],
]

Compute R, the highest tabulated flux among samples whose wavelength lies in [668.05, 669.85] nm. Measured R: 11.99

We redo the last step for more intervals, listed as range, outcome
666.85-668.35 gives 11.63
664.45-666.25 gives 11.94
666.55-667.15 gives 11.65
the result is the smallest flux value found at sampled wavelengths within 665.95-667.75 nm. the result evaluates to 11.23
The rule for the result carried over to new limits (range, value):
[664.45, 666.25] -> 11.53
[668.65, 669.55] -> 11.5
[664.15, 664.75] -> 11.48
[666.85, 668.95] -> 11.34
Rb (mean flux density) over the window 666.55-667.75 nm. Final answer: 11.6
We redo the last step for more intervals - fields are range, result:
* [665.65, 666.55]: 11.5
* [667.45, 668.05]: 11.4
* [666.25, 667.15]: 11.5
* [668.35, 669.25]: 11.8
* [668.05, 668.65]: 11.8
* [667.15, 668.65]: 11.6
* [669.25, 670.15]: 11.5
